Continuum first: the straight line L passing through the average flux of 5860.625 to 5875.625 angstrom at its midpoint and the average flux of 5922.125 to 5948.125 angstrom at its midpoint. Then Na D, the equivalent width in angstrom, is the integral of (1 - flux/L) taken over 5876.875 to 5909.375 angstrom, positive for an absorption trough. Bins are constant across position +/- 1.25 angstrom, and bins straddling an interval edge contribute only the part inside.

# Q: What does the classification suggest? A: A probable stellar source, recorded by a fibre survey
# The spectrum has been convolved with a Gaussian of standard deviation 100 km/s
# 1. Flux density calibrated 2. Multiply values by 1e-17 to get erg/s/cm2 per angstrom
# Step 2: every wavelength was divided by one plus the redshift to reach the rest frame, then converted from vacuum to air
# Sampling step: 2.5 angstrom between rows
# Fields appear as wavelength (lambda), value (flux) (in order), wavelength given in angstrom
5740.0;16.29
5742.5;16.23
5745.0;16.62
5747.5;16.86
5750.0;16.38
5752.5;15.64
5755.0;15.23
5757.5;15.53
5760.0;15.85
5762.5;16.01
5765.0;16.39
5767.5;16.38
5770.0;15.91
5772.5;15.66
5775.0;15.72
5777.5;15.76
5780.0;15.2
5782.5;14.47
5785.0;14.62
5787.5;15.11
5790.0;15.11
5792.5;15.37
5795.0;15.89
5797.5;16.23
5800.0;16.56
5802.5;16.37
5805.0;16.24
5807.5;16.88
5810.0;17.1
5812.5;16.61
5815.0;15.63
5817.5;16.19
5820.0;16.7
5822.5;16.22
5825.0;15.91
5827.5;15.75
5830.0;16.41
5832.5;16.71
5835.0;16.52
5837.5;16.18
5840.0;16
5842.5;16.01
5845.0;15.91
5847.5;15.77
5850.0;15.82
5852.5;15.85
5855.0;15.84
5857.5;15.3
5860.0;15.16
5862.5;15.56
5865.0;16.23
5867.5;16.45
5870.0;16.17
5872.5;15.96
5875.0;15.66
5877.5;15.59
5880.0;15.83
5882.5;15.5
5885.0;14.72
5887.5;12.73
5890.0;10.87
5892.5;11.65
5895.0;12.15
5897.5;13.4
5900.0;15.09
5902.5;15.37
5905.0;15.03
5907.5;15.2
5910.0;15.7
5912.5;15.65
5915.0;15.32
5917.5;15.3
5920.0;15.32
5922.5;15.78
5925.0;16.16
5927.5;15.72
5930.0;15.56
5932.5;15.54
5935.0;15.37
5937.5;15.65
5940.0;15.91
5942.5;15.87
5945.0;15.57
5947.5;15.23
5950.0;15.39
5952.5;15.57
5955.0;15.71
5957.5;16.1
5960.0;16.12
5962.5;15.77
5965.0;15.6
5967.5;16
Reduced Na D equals 3.6 angstrom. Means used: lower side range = 16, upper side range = 15.7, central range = 14.1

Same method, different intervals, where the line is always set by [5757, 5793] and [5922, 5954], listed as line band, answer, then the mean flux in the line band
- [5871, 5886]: 0.03 angstrom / 15.6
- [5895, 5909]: 0.92 angstrom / 14.6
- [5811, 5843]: -1.35 angstrom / 16.2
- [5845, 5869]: -0.30 angstrom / 15.8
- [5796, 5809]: -0.75 angstrom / 16.5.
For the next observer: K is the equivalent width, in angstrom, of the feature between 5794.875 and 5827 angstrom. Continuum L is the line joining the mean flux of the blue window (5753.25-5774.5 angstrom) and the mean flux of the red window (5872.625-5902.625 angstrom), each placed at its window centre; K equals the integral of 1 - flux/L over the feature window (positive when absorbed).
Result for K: -2.48 angstrom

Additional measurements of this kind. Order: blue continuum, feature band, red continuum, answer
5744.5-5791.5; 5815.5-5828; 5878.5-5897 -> -1.3 angstrom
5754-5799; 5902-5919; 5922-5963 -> 0.3 angstrom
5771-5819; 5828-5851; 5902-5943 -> -0.6 angstrom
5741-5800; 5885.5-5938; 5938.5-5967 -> 3.5 angstrom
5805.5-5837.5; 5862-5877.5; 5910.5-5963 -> 0.1 angstrom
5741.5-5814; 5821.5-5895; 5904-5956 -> 1.6 angstrom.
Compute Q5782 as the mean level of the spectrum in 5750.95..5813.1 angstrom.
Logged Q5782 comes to 15.8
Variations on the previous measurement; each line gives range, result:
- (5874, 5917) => 14.4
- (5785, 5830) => 16.1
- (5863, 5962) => 15.2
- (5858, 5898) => 14.6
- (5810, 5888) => 15.9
